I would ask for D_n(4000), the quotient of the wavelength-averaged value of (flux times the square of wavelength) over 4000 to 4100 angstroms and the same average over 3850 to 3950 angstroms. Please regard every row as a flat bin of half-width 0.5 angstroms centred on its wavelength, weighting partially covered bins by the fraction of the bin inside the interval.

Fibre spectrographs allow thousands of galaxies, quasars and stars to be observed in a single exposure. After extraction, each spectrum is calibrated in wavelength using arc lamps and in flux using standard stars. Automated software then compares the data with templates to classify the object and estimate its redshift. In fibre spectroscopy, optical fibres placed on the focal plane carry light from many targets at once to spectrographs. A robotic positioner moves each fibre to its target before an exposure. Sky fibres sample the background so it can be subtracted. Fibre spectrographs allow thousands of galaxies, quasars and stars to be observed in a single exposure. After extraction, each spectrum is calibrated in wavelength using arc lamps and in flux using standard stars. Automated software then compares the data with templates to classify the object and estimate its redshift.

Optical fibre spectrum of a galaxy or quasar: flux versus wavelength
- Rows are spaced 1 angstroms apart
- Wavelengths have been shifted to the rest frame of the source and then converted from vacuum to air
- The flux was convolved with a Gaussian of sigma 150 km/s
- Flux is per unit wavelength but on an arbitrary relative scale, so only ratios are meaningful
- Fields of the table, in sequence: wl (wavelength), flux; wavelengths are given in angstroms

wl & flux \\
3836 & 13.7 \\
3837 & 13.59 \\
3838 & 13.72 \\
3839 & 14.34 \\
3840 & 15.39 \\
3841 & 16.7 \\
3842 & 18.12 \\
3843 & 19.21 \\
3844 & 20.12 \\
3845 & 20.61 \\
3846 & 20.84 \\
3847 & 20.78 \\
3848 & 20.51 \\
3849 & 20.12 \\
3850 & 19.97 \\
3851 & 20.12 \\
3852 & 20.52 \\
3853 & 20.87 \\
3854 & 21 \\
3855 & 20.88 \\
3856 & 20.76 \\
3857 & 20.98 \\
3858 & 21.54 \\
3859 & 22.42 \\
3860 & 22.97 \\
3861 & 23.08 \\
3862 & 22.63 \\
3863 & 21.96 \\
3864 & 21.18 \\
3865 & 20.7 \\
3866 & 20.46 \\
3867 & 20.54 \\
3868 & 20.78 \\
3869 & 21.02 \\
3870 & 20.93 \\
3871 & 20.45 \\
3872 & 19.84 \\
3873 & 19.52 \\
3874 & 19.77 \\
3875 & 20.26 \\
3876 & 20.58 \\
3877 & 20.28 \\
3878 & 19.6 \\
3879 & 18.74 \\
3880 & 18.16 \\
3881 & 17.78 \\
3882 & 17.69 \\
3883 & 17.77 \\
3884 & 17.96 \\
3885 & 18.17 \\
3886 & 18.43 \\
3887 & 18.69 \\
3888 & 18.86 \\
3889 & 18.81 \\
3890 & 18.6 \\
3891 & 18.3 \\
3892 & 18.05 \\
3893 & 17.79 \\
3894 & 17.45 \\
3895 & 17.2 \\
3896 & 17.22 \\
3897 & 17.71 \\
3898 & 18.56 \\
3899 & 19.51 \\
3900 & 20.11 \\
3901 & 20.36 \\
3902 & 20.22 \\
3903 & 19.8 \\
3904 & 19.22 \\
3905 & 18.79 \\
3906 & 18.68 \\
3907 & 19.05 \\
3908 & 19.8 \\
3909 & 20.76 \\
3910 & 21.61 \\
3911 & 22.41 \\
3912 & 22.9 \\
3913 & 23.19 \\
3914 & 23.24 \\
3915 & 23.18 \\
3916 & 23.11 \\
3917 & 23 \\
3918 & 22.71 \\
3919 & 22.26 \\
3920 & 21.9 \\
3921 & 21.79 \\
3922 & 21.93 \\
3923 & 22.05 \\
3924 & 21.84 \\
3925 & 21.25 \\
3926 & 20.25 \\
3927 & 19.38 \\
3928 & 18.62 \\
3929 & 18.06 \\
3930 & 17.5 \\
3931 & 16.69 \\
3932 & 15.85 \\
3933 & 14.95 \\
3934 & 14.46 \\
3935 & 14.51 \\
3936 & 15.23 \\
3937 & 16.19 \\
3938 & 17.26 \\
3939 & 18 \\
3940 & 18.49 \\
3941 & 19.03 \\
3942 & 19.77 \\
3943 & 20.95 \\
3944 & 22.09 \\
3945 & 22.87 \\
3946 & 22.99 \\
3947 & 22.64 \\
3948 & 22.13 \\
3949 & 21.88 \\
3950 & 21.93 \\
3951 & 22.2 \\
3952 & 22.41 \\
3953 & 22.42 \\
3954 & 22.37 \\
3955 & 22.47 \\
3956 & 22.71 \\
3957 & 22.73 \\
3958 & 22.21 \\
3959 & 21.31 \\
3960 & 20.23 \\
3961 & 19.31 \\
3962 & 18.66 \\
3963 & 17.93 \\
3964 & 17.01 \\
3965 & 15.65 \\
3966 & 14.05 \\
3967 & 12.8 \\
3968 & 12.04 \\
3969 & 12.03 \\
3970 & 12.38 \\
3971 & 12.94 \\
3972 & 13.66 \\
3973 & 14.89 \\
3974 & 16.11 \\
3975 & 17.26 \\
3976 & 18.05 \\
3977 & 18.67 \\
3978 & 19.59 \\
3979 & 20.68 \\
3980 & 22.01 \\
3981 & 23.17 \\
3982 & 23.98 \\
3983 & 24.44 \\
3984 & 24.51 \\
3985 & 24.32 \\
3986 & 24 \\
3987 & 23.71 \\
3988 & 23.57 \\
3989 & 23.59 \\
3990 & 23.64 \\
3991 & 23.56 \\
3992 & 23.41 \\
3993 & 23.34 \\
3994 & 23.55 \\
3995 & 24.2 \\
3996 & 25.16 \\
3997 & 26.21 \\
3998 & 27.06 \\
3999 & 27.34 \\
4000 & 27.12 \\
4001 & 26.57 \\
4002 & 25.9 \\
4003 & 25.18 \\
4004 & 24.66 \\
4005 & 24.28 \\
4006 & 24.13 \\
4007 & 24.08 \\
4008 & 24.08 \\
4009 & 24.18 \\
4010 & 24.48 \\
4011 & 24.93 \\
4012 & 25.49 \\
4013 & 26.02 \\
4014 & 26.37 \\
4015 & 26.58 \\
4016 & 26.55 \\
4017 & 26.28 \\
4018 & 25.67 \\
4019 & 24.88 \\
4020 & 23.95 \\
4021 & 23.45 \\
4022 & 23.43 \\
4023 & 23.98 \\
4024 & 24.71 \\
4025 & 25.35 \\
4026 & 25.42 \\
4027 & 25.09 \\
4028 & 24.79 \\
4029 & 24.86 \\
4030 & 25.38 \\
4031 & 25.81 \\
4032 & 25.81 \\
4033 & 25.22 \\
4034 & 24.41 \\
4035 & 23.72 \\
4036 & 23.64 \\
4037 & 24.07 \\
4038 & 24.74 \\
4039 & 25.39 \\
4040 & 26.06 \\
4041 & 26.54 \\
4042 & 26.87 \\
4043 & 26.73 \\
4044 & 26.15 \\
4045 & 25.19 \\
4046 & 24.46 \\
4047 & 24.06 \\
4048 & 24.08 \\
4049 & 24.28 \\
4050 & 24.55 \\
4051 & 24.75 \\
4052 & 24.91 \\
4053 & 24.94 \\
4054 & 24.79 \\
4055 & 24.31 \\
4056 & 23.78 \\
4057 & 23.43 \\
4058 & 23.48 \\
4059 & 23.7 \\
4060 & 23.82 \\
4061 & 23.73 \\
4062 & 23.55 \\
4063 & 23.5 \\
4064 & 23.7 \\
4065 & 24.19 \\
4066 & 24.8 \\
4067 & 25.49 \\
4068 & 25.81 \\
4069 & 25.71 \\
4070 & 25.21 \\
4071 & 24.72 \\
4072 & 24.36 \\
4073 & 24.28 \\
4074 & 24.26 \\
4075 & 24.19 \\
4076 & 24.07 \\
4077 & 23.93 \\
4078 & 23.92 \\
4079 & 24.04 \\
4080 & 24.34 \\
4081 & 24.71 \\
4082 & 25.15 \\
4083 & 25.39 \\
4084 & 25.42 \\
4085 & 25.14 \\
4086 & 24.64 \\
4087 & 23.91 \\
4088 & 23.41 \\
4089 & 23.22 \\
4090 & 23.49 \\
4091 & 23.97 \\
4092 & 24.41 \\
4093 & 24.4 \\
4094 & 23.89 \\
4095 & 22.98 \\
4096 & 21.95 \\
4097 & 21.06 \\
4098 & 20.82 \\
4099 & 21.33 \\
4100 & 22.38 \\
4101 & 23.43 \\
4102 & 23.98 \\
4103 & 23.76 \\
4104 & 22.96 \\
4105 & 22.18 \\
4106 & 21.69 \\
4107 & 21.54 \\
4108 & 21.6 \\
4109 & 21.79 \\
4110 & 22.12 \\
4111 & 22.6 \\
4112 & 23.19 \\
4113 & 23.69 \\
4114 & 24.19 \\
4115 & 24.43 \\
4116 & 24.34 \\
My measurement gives 1.3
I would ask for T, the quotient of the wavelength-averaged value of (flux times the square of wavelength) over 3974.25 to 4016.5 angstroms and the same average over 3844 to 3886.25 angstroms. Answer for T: 1.26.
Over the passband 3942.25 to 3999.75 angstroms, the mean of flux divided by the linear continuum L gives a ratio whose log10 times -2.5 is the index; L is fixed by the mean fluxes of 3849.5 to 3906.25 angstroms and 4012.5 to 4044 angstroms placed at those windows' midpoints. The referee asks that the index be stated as 0.11 mag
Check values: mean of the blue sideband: 19.7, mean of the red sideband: 25.2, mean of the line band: 20.8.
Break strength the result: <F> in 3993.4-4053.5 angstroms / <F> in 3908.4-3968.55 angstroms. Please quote 1.26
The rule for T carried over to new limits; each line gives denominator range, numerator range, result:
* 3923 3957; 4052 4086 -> 1.32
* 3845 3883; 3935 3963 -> 1.05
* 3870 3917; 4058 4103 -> 1.34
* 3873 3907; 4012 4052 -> 1.44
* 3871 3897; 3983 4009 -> 1.40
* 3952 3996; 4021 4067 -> 1.27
